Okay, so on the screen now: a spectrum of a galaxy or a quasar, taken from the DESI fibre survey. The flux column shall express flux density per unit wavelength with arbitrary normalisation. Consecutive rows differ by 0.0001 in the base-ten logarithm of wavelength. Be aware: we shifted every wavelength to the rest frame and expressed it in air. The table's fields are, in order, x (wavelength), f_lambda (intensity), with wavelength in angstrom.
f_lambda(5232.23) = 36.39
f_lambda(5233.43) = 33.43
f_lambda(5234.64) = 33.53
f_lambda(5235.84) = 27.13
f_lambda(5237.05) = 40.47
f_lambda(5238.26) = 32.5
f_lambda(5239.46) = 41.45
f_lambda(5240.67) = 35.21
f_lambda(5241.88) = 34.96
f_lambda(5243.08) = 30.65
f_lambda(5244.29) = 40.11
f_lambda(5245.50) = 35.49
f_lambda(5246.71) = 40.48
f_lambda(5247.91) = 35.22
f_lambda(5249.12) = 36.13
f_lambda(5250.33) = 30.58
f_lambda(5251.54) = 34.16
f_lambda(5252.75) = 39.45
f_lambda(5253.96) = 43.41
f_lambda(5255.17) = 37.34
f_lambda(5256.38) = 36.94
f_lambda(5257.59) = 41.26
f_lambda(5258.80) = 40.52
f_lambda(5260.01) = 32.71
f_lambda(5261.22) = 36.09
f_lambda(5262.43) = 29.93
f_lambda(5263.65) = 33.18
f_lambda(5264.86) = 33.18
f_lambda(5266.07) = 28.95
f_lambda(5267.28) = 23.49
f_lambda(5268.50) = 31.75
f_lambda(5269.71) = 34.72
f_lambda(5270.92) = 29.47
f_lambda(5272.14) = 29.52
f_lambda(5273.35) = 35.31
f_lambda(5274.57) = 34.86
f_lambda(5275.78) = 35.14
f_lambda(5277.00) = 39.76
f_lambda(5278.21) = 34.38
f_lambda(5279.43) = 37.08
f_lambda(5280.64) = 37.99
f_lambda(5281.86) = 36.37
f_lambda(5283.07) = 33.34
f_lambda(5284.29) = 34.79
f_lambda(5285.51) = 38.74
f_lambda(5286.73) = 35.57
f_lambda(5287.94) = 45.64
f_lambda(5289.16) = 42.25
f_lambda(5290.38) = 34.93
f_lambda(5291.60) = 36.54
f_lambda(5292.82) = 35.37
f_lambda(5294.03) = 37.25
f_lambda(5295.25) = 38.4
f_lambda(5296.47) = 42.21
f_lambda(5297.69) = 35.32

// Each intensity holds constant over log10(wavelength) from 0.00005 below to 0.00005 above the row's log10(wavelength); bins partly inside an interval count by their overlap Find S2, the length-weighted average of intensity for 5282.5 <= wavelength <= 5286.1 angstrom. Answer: 35.6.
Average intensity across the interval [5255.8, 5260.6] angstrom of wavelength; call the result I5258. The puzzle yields 37.9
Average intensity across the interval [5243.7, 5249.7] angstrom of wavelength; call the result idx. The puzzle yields 37.5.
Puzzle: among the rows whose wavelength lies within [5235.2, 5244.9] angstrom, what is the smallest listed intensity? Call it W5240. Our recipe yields 27.13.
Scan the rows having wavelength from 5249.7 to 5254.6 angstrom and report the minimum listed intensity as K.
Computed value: 30.58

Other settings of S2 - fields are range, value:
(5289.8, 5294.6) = 36.1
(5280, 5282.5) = 37.2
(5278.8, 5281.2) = 37.5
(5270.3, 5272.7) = 29.5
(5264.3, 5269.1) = 29.3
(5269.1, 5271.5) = 32.2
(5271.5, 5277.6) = 34.8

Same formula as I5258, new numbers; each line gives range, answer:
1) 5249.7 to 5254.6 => 36.9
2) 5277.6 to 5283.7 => 35.9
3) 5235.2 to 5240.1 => 35.4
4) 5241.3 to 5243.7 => 32.9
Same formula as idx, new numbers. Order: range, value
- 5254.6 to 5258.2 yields 38.5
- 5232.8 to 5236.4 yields 31.5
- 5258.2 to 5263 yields 34.9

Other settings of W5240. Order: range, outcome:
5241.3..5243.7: 30.65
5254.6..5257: 36.94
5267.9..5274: 29.47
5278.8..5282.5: 36.37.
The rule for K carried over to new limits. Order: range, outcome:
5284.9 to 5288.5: 35.57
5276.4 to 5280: 34.38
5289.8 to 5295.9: 34.93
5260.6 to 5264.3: 29.93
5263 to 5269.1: 23.49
